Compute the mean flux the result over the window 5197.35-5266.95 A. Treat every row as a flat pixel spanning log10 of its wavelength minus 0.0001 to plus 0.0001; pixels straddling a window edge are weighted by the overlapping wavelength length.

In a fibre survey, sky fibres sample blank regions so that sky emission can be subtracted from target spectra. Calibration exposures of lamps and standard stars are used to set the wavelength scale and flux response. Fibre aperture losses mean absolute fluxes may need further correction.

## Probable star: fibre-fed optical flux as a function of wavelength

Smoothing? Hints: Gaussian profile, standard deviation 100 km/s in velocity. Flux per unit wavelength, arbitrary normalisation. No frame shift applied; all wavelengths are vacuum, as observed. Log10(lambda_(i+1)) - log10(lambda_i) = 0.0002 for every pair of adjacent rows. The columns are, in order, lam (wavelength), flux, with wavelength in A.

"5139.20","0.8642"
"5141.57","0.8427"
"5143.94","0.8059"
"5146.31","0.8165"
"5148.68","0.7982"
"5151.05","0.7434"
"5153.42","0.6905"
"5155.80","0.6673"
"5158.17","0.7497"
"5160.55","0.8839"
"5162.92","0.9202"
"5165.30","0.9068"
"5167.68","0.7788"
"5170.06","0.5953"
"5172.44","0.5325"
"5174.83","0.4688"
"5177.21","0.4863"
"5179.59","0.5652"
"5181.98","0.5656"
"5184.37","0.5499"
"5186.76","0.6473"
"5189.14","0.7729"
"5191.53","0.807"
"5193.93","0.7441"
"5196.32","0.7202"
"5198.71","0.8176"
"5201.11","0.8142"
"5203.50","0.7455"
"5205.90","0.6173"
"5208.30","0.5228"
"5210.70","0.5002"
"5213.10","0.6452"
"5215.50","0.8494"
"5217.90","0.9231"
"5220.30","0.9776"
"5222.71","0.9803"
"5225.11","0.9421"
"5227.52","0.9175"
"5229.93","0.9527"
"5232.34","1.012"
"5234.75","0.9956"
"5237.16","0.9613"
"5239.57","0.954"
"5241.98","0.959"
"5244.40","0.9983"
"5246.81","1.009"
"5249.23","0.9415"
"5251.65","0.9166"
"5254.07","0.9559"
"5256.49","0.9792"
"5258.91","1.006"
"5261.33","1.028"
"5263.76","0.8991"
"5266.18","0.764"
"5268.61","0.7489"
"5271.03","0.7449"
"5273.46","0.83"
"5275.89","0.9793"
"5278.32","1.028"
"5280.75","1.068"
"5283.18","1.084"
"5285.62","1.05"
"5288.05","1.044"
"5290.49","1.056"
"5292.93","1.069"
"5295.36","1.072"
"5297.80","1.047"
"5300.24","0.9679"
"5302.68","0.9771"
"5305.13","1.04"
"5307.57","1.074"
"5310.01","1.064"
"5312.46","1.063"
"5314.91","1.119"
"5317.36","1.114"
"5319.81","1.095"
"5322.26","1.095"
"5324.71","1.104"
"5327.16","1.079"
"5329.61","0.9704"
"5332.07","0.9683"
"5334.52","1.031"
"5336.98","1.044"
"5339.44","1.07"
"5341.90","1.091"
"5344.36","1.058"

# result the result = 0.883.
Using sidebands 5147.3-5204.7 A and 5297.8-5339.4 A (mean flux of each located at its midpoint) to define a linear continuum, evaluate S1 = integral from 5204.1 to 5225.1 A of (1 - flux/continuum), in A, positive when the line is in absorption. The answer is 1.1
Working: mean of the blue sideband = 0.708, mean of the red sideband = 1.05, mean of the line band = 0.763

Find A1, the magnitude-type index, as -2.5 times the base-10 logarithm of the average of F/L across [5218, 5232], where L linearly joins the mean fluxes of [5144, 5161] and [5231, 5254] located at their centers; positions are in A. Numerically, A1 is -0.029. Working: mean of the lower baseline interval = 0.762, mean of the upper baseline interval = 0.971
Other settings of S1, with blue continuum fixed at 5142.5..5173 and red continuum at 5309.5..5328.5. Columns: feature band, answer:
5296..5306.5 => 0.4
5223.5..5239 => -0.8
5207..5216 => 2.7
